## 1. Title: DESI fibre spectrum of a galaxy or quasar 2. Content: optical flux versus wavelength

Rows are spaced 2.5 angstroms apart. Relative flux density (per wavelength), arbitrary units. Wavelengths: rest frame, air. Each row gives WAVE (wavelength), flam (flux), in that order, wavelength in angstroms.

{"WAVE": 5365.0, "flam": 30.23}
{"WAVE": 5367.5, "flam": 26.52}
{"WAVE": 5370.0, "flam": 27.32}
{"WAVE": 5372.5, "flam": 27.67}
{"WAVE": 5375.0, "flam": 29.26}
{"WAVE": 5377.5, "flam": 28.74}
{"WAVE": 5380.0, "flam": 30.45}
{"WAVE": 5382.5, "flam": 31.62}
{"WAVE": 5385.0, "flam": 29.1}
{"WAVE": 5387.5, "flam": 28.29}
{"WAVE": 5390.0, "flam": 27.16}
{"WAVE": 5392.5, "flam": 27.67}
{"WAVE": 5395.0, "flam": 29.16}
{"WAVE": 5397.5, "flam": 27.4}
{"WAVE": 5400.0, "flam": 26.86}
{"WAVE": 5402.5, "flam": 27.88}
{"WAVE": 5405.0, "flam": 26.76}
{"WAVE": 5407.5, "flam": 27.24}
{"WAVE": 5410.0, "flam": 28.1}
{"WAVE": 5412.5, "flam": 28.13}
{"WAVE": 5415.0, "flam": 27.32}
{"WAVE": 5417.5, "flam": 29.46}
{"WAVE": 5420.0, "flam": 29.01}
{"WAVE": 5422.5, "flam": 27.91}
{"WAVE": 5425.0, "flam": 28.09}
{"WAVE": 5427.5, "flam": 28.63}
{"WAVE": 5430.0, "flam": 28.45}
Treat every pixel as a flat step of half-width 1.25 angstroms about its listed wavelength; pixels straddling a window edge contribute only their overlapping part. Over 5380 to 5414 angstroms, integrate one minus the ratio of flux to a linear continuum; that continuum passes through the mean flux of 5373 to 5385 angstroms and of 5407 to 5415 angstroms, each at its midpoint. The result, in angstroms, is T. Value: 0.57 angstroms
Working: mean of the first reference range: 29.8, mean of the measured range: 28.2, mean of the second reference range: 27.8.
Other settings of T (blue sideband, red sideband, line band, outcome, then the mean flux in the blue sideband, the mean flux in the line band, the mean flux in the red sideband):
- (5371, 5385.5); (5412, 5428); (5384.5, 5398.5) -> 0.5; 29.5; 28.1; 28.4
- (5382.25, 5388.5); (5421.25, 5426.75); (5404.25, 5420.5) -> 0.3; 29.4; 28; 28.1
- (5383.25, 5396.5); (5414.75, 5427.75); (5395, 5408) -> 0.5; 28.4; 27.4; 28.5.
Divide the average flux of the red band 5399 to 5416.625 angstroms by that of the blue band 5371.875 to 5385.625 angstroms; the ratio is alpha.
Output 0.9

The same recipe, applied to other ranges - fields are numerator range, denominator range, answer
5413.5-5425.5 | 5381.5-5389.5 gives 0.97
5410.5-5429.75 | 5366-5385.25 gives 0.98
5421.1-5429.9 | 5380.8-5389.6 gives 0.96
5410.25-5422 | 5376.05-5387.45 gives 0.95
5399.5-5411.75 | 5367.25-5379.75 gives 0.97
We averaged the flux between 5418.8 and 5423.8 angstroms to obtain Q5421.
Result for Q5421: 28.5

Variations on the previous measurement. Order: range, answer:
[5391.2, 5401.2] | 27.8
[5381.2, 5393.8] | 28.8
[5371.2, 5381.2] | 29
